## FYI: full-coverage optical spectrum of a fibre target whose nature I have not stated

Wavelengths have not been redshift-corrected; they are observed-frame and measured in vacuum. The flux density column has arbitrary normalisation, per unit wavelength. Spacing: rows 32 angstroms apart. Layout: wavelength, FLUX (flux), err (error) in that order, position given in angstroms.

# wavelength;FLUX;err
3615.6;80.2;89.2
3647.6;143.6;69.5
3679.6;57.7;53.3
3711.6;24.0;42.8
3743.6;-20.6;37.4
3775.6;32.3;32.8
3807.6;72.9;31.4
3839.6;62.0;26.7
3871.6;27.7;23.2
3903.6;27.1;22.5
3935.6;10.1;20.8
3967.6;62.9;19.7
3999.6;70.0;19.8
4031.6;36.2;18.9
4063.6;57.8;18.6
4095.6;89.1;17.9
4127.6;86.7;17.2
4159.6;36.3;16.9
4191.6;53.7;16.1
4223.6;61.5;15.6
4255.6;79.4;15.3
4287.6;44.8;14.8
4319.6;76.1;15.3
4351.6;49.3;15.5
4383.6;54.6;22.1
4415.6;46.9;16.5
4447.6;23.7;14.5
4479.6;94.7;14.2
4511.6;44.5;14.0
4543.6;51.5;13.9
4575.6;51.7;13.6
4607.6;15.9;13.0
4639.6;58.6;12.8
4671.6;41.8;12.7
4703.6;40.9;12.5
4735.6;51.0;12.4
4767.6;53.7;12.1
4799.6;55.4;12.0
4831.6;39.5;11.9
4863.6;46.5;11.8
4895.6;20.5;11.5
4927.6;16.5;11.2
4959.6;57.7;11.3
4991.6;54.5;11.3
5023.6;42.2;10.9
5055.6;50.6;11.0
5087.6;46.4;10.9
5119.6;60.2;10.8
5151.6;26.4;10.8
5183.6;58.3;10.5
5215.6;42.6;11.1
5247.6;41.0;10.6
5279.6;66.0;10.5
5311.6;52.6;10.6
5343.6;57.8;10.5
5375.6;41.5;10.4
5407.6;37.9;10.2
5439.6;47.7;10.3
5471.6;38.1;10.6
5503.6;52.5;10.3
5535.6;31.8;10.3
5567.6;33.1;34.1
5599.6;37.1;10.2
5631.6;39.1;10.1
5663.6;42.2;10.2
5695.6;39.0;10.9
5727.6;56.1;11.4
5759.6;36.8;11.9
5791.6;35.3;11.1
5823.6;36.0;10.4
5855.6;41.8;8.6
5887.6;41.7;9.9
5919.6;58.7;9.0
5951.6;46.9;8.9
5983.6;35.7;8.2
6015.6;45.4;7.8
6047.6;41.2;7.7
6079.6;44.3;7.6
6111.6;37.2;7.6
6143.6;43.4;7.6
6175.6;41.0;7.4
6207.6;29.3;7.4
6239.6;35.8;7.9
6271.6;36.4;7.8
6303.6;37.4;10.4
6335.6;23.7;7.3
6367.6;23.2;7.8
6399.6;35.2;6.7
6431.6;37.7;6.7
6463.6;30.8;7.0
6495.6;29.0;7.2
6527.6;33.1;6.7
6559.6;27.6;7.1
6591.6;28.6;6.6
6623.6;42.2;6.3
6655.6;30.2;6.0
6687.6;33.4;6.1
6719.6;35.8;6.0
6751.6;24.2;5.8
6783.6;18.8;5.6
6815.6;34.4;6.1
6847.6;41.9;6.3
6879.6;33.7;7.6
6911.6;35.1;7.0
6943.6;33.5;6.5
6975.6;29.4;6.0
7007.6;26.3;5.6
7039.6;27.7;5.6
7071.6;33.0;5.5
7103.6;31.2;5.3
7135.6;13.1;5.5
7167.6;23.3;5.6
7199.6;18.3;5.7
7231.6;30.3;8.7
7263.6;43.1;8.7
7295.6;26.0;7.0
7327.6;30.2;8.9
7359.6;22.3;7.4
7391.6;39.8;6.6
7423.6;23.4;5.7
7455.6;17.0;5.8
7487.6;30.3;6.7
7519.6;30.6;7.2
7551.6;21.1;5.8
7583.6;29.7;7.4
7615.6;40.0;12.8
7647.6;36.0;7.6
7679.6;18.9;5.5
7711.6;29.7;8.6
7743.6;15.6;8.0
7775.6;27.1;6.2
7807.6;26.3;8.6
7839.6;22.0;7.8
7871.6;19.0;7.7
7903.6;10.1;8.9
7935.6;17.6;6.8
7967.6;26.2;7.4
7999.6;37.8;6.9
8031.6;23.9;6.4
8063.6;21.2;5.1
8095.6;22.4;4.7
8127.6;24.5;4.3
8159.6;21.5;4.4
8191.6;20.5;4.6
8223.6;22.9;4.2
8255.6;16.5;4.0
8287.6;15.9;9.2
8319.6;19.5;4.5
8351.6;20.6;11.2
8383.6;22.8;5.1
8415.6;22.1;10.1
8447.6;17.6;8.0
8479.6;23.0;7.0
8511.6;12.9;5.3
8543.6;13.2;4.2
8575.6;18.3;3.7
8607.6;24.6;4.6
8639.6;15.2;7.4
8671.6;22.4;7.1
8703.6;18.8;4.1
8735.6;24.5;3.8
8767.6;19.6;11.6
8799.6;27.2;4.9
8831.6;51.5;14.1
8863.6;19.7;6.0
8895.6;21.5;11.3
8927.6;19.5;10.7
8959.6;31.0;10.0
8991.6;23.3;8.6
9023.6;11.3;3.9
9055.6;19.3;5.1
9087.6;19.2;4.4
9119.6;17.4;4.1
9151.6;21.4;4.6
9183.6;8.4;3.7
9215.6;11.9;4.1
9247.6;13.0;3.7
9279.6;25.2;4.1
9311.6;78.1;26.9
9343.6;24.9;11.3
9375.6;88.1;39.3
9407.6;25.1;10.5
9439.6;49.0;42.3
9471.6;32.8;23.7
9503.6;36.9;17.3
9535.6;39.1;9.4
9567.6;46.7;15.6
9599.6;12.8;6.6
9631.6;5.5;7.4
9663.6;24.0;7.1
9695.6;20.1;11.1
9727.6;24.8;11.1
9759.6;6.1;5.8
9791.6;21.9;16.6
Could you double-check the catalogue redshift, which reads 1.53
